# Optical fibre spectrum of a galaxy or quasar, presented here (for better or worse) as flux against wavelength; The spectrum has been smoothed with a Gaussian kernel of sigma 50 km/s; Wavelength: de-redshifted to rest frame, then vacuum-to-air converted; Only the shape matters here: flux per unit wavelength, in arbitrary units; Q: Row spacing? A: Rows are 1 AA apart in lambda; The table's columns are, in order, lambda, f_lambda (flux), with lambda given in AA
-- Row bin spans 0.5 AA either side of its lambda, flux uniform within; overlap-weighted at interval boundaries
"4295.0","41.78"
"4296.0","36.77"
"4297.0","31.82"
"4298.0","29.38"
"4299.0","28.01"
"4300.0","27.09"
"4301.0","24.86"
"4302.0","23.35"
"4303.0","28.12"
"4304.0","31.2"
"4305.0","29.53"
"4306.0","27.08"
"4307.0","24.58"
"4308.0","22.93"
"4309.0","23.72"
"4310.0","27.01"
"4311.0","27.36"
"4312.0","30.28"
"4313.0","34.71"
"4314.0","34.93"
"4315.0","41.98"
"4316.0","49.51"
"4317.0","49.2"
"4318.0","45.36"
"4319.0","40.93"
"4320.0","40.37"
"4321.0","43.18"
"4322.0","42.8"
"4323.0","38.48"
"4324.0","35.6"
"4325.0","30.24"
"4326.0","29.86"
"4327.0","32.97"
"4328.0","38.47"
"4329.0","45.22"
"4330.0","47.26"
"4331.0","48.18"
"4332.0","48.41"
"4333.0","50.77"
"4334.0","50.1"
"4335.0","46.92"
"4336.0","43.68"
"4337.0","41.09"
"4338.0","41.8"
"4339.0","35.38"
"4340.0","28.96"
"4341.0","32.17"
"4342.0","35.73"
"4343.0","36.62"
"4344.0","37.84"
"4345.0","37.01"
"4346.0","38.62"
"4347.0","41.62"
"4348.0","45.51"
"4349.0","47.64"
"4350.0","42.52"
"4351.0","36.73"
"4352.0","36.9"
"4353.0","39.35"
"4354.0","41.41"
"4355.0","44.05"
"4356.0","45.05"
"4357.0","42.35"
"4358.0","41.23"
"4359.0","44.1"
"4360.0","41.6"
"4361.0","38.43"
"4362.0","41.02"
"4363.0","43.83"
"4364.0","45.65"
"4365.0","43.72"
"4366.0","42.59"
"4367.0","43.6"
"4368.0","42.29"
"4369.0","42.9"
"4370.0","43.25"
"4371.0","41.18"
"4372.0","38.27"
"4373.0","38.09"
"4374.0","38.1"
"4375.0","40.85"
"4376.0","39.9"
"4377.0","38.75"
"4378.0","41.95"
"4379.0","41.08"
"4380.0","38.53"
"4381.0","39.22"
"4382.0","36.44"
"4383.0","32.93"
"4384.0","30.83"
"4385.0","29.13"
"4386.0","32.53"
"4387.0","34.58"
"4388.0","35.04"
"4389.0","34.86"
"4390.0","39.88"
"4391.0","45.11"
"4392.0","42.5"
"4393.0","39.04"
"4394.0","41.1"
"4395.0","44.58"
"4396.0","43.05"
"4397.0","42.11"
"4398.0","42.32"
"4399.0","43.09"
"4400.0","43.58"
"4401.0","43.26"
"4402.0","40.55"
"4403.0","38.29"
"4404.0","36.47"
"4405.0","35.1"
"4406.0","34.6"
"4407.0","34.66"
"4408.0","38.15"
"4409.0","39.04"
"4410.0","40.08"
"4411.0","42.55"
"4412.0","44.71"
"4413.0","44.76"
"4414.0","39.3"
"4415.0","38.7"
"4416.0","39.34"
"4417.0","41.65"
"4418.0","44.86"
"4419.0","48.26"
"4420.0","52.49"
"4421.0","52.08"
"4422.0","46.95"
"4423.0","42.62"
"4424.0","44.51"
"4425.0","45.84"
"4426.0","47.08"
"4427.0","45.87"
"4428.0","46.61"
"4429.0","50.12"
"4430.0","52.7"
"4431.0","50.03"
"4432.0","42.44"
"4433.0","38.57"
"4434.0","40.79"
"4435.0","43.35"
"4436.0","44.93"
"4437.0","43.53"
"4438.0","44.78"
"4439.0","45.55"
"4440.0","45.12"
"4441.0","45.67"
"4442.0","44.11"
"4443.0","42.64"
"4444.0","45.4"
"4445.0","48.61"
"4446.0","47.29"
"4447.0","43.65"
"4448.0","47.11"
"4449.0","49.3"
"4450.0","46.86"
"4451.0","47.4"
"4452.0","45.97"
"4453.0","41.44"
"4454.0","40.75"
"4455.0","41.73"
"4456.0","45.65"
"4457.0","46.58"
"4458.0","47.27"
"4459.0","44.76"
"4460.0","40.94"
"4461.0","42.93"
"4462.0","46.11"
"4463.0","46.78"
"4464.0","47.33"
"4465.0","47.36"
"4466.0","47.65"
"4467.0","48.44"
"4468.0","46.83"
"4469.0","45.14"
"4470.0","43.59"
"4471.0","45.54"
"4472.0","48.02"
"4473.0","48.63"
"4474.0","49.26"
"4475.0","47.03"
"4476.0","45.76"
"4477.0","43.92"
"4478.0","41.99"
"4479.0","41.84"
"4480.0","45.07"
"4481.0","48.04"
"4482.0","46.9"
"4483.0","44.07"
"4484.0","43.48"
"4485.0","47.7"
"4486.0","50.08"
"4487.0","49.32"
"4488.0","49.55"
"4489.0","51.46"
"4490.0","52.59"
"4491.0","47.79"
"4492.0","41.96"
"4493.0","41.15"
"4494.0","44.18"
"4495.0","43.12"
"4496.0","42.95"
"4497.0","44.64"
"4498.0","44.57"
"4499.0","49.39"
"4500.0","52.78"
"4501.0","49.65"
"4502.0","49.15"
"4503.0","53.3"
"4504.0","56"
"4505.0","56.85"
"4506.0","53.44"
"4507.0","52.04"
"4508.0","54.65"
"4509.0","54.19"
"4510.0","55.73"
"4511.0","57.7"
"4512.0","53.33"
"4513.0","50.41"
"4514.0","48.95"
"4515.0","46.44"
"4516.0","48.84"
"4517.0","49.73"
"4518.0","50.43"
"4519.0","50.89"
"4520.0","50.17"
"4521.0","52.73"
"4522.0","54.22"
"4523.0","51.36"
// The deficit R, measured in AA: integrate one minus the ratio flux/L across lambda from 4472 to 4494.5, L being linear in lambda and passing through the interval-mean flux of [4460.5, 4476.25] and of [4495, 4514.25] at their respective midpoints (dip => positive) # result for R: 1.0 AA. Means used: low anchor 46.7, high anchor 51.4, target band 46.5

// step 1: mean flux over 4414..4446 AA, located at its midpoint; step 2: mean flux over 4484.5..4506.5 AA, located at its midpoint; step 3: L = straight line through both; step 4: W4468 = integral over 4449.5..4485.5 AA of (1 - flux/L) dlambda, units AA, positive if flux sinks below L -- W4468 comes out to 1.3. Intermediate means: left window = 45.3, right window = 48.7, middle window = 45.5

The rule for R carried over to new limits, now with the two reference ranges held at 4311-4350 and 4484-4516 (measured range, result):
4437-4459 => 0.72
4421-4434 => -0.12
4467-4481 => 0.73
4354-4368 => -0.25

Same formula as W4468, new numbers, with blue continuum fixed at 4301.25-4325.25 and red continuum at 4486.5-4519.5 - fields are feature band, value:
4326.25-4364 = -4.6 AA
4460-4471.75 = 0.2 AA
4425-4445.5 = -0.5 AA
